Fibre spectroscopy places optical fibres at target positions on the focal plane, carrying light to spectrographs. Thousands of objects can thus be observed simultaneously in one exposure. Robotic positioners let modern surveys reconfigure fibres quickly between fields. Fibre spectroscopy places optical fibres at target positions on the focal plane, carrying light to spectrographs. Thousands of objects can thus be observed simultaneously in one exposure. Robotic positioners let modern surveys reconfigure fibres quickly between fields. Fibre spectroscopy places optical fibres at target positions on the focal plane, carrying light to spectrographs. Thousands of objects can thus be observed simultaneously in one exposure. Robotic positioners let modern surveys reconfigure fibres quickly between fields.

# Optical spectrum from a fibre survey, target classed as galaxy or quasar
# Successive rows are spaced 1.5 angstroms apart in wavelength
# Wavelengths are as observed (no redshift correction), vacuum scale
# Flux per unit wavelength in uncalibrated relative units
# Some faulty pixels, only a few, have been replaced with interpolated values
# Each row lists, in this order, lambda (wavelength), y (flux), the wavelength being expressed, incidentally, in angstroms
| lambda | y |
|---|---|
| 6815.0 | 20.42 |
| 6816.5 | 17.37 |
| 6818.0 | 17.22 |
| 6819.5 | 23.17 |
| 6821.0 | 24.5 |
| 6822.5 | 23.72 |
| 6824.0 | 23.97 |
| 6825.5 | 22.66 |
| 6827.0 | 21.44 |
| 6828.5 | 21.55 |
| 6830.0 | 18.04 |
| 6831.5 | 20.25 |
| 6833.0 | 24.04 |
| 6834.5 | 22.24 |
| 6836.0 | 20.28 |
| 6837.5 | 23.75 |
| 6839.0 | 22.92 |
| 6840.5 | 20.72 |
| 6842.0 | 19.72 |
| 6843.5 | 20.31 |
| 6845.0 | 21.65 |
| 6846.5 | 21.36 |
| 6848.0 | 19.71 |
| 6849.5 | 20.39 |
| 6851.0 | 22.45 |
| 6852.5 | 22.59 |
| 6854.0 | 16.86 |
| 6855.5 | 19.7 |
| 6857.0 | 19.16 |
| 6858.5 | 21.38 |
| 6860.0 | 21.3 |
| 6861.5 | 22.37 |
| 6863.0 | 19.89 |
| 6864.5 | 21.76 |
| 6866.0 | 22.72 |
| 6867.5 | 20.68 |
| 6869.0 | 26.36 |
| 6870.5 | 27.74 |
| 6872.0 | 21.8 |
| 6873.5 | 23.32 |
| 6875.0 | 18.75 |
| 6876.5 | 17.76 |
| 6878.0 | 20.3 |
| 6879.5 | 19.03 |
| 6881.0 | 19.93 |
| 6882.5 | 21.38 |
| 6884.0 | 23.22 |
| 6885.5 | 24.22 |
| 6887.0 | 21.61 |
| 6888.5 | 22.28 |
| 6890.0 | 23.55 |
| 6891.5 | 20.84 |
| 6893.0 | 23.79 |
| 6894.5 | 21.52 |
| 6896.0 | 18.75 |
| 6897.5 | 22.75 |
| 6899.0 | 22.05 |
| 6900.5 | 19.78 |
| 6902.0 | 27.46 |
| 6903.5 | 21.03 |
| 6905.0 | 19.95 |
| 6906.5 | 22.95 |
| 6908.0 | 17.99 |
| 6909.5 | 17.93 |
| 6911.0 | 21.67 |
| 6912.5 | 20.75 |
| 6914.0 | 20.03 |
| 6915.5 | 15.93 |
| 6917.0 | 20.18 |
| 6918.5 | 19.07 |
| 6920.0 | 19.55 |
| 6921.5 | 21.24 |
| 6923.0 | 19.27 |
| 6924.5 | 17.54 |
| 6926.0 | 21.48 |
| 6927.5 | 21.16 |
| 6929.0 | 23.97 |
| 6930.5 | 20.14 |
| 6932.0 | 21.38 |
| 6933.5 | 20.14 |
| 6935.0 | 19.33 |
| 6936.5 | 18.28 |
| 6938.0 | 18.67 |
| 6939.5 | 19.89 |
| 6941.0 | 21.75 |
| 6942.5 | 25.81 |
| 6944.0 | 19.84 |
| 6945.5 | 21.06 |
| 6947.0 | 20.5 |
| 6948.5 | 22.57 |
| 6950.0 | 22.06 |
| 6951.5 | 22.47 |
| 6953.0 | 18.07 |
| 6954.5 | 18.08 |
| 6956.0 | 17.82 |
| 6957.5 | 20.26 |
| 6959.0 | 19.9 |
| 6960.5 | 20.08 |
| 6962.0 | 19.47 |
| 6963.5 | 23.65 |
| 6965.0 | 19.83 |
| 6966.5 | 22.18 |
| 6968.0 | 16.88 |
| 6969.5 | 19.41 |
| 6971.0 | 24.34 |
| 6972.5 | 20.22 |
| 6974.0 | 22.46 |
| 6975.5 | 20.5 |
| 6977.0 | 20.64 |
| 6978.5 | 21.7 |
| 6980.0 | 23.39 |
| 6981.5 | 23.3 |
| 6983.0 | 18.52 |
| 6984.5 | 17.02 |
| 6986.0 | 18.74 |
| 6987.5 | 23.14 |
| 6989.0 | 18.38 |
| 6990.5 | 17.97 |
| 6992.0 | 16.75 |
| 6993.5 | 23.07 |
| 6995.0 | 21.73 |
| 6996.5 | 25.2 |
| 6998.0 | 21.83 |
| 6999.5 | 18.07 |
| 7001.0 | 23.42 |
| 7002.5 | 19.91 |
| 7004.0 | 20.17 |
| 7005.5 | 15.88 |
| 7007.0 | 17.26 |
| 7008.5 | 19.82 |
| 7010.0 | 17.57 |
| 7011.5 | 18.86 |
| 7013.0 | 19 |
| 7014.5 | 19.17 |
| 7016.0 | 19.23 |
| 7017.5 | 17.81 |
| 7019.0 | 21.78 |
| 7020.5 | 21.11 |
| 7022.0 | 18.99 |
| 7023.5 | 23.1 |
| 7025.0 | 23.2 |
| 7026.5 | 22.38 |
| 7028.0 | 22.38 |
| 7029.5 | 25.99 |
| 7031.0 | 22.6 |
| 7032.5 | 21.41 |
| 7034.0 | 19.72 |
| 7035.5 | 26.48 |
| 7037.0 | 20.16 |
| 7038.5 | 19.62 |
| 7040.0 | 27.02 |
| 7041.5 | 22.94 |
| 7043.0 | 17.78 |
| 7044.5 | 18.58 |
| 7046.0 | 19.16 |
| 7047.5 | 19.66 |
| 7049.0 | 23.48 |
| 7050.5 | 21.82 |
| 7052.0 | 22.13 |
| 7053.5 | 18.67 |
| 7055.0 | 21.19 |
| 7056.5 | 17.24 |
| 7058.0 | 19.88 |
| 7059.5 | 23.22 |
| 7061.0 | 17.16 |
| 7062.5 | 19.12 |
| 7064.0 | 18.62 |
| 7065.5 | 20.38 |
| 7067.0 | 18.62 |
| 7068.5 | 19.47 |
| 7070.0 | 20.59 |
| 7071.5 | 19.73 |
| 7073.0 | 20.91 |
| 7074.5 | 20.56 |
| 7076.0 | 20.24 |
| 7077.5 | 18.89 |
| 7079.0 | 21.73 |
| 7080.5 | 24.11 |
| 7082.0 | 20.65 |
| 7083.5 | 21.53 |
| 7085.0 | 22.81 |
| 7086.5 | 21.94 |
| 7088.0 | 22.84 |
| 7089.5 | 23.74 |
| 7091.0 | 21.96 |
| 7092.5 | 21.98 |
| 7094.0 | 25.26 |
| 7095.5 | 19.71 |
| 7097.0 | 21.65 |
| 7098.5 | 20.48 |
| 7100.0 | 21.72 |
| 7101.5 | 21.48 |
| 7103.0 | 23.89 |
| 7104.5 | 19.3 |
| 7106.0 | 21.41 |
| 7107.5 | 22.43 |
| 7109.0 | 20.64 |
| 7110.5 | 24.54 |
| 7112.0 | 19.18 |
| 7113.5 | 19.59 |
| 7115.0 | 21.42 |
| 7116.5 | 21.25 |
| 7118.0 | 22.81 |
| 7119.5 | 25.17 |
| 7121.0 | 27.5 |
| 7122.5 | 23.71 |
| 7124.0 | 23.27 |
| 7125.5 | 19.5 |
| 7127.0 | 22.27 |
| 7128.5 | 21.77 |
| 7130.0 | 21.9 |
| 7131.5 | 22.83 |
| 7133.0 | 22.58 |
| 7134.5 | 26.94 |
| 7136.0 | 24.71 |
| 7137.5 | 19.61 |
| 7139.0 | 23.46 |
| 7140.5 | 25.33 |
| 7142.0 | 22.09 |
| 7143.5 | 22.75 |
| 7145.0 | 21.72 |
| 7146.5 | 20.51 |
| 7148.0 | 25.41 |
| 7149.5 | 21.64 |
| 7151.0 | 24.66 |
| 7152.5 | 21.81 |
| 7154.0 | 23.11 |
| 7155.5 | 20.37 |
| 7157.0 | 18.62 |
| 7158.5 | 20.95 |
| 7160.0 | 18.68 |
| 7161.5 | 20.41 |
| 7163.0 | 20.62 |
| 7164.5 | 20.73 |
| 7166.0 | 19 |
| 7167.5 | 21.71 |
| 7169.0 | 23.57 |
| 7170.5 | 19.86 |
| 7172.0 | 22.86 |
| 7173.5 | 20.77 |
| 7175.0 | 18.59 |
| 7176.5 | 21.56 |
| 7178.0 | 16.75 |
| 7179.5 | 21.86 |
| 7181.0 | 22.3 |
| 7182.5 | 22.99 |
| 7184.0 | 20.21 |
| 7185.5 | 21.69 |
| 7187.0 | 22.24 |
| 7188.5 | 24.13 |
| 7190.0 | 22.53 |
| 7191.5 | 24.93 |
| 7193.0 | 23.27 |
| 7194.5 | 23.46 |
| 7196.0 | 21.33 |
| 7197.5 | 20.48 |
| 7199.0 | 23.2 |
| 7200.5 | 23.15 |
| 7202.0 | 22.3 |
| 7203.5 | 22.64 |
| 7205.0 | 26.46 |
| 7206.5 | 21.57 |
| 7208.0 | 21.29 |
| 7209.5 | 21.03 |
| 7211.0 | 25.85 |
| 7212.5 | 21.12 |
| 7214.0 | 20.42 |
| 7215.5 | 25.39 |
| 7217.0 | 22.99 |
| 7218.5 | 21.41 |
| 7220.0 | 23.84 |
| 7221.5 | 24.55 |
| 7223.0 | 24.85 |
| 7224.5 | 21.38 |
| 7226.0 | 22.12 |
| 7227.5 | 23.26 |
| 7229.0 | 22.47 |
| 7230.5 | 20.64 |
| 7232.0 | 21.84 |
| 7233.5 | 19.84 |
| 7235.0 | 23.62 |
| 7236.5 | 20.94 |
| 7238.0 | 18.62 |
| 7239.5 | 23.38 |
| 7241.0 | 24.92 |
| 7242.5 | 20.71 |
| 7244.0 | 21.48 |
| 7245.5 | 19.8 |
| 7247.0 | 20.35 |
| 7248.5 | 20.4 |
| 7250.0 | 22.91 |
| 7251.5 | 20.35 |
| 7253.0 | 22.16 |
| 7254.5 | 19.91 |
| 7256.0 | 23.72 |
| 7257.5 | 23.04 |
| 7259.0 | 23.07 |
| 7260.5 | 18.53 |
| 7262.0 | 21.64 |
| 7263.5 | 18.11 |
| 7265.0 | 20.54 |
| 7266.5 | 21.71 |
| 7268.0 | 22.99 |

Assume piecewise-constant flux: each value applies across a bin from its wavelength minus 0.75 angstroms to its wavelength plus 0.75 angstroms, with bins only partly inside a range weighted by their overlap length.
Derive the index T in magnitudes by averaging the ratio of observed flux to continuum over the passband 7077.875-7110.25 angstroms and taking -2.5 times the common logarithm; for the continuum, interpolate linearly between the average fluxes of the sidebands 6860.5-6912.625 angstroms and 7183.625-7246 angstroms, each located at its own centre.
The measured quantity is 0.01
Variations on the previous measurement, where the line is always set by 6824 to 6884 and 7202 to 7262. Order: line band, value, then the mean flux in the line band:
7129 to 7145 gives -0.059 mag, 23.1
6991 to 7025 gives 0.083 mag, 20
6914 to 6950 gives 0.055 mag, 20.4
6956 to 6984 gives 0.038 mag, 20.8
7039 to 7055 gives 0.031 mag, 21.1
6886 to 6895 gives -0.048 mag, 22.3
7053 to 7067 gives 0.120 mag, 19.5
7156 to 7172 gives 0.074 mag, 20.5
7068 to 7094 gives 0.014 mag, 21.5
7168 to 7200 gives 0.008 mag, 21.8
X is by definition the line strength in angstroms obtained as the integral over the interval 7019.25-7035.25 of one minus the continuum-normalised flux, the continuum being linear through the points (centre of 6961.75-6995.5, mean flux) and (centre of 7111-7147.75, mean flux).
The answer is -0.7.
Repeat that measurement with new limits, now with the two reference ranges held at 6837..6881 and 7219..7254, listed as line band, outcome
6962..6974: 0.3 angstroms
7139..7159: -0.5 angstroms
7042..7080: 2.8 angstroms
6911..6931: 1.2 angstroms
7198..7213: -0.7 angstroms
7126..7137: -0.7 angstroms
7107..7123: -0.6 angstroms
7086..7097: -0.4 angstroms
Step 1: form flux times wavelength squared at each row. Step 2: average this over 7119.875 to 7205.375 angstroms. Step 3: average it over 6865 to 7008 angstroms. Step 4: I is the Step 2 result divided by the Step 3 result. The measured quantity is 1.1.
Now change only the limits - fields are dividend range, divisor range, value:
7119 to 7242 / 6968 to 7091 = 1.12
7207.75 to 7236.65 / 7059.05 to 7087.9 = 1.14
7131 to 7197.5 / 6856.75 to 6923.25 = 1.12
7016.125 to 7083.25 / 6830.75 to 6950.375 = 1.04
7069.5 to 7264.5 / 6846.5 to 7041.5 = 1.12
